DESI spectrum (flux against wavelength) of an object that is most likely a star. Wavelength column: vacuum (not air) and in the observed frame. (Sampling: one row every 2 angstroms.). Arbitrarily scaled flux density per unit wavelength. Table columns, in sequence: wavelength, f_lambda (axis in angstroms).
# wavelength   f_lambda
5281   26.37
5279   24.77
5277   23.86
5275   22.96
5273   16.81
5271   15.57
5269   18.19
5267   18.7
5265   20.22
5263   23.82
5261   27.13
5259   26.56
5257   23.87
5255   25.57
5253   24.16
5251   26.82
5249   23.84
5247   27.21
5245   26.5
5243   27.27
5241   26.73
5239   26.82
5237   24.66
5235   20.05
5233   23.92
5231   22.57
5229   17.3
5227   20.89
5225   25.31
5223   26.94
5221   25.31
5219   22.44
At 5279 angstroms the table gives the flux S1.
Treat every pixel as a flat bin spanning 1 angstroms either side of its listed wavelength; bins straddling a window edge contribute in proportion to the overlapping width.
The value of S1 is 24.77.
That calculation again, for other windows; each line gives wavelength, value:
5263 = 23.82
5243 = 27.27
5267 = 18.7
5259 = 26.56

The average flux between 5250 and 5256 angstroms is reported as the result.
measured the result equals 25.5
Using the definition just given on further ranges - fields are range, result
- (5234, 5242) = 24.6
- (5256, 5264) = 25.3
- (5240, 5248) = 26.9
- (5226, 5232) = 20.3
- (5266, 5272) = 17.5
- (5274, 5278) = 23.4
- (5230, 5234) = 23.2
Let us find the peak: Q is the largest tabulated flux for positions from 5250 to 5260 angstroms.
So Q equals 26.82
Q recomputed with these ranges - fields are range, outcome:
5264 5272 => 20.22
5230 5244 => 27.27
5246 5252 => 27.21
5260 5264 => 27.13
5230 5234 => 23.92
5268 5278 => 23.86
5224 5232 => 25.31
